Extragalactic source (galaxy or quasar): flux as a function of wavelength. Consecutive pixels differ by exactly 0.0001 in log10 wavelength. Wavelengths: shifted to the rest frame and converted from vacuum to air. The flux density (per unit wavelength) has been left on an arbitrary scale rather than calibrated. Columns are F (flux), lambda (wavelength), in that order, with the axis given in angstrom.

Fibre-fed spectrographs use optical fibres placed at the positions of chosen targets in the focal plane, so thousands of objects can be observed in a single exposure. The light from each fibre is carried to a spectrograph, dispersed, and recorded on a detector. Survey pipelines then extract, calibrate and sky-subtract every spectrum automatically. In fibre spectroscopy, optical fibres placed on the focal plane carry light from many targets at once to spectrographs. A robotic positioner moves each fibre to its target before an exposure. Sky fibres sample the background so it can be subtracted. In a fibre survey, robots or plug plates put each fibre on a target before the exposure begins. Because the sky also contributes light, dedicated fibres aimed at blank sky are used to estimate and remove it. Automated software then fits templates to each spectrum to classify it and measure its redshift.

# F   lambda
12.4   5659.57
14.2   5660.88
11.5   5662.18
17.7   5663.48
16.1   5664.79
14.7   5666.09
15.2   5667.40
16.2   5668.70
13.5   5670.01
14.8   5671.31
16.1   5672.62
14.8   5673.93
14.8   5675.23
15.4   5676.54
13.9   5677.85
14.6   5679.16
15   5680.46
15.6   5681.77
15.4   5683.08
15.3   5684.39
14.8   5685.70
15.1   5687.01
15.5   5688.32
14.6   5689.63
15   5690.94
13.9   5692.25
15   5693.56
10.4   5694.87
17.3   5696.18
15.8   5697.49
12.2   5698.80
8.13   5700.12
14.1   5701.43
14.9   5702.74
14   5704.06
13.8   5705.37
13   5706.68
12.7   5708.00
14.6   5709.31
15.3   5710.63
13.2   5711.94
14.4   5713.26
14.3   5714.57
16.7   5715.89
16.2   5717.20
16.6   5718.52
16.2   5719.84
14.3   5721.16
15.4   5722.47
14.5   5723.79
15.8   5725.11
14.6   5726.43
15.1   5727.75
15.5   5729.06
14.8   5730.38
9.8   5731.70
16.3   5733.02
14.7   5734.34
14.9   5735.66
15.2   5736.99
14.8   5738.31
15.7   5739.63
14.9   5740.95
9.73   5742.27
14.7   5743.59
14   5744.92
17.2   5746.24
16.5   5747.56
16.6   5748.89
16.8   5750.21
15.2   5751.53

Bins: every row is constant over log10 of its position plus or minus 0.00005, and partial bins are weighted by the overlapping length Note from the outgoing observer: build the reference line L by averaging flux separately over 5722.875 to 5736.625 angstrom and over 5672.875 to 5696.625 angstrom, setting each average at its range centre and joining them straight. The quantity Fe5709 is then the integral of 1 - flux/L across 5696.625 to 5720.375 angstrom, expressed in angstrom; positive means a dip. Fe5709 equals 0.7 angstrom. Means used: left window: 14.8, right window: 14.6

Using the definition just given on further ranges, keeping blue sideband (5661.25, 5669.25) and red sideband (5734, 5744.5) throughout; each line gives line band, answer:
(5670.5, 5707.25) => 1.3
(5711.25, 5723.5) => -0.6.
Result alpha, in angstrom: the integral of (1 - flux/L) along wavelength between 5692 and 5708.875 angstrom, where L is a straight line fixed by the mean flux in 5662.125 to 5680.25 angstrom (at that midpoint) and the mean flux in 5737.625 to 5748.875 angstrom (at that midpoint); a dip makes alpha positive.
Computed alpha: 1.7 angstrom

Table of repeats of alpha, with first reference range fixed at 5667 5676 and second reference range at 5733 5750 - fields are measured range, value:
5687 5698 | 0.3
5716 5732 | -0.1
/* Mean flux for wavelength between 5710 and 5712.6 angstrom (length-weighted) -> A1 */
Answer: 14.3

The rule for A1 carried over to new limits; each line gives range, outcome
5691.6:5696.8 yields 14.1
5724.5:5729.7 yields 15.3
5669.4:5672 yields 14.2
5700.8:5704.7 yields 14.3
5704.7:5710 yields 13.5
